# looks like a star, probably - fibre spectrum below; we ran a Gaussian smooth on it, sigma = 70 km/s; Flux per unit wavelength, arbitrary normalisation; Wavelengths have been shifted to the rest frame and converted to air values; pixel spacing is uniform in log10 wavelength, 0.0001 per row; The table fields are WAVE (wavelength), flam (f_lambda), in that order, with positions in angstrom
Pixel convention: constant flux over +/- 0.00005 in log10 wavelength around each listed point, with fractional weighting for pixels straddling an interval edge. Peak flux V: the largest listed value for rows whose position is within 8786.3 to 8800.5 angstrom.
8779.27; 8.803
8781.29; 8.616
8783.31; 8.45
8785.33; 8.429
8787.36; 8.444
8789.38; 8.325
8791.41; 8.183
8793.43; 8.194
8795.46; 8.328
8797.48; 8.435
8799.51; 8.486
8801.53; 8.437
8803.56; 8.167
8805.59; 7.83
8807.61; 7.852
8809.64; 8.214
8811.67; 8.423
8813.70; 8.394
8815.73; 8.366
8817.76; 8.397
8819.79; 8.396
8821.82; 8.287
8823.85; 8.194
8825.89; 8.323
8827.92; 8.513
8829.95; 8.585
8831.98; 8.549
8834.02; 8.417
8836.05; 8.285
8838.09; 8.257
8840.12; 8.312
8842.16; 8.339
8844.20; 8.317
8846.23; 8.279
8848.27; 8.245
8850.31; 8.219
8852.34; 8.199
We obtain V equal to 8.486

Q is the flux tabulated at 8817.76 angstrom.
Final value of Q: 8.397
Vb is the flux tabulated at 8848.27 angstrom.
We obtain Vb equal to 8.245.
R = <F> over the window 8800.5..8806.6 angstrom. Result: 8.15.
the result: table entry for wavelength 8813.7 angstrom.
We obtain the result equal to 8.394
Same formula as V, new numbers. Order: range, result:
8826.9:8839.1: 8.585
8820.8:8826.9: 8.323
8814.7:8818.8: 8.397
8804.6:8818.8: 8.423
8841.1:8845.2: 8.339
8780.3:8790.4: 8.616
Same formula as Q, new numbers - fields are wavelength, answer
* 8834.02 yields 8.417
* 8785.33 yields 8.429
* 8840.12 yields 8.312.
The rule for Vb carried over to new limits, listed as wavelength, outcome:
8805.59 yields 7.83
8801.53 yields 8.437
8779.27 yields 8.803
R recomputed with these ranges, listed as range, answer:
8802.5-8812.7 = 8.1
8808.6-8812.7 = 8.31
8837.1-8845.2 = 8.3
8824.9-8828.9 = 8.42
